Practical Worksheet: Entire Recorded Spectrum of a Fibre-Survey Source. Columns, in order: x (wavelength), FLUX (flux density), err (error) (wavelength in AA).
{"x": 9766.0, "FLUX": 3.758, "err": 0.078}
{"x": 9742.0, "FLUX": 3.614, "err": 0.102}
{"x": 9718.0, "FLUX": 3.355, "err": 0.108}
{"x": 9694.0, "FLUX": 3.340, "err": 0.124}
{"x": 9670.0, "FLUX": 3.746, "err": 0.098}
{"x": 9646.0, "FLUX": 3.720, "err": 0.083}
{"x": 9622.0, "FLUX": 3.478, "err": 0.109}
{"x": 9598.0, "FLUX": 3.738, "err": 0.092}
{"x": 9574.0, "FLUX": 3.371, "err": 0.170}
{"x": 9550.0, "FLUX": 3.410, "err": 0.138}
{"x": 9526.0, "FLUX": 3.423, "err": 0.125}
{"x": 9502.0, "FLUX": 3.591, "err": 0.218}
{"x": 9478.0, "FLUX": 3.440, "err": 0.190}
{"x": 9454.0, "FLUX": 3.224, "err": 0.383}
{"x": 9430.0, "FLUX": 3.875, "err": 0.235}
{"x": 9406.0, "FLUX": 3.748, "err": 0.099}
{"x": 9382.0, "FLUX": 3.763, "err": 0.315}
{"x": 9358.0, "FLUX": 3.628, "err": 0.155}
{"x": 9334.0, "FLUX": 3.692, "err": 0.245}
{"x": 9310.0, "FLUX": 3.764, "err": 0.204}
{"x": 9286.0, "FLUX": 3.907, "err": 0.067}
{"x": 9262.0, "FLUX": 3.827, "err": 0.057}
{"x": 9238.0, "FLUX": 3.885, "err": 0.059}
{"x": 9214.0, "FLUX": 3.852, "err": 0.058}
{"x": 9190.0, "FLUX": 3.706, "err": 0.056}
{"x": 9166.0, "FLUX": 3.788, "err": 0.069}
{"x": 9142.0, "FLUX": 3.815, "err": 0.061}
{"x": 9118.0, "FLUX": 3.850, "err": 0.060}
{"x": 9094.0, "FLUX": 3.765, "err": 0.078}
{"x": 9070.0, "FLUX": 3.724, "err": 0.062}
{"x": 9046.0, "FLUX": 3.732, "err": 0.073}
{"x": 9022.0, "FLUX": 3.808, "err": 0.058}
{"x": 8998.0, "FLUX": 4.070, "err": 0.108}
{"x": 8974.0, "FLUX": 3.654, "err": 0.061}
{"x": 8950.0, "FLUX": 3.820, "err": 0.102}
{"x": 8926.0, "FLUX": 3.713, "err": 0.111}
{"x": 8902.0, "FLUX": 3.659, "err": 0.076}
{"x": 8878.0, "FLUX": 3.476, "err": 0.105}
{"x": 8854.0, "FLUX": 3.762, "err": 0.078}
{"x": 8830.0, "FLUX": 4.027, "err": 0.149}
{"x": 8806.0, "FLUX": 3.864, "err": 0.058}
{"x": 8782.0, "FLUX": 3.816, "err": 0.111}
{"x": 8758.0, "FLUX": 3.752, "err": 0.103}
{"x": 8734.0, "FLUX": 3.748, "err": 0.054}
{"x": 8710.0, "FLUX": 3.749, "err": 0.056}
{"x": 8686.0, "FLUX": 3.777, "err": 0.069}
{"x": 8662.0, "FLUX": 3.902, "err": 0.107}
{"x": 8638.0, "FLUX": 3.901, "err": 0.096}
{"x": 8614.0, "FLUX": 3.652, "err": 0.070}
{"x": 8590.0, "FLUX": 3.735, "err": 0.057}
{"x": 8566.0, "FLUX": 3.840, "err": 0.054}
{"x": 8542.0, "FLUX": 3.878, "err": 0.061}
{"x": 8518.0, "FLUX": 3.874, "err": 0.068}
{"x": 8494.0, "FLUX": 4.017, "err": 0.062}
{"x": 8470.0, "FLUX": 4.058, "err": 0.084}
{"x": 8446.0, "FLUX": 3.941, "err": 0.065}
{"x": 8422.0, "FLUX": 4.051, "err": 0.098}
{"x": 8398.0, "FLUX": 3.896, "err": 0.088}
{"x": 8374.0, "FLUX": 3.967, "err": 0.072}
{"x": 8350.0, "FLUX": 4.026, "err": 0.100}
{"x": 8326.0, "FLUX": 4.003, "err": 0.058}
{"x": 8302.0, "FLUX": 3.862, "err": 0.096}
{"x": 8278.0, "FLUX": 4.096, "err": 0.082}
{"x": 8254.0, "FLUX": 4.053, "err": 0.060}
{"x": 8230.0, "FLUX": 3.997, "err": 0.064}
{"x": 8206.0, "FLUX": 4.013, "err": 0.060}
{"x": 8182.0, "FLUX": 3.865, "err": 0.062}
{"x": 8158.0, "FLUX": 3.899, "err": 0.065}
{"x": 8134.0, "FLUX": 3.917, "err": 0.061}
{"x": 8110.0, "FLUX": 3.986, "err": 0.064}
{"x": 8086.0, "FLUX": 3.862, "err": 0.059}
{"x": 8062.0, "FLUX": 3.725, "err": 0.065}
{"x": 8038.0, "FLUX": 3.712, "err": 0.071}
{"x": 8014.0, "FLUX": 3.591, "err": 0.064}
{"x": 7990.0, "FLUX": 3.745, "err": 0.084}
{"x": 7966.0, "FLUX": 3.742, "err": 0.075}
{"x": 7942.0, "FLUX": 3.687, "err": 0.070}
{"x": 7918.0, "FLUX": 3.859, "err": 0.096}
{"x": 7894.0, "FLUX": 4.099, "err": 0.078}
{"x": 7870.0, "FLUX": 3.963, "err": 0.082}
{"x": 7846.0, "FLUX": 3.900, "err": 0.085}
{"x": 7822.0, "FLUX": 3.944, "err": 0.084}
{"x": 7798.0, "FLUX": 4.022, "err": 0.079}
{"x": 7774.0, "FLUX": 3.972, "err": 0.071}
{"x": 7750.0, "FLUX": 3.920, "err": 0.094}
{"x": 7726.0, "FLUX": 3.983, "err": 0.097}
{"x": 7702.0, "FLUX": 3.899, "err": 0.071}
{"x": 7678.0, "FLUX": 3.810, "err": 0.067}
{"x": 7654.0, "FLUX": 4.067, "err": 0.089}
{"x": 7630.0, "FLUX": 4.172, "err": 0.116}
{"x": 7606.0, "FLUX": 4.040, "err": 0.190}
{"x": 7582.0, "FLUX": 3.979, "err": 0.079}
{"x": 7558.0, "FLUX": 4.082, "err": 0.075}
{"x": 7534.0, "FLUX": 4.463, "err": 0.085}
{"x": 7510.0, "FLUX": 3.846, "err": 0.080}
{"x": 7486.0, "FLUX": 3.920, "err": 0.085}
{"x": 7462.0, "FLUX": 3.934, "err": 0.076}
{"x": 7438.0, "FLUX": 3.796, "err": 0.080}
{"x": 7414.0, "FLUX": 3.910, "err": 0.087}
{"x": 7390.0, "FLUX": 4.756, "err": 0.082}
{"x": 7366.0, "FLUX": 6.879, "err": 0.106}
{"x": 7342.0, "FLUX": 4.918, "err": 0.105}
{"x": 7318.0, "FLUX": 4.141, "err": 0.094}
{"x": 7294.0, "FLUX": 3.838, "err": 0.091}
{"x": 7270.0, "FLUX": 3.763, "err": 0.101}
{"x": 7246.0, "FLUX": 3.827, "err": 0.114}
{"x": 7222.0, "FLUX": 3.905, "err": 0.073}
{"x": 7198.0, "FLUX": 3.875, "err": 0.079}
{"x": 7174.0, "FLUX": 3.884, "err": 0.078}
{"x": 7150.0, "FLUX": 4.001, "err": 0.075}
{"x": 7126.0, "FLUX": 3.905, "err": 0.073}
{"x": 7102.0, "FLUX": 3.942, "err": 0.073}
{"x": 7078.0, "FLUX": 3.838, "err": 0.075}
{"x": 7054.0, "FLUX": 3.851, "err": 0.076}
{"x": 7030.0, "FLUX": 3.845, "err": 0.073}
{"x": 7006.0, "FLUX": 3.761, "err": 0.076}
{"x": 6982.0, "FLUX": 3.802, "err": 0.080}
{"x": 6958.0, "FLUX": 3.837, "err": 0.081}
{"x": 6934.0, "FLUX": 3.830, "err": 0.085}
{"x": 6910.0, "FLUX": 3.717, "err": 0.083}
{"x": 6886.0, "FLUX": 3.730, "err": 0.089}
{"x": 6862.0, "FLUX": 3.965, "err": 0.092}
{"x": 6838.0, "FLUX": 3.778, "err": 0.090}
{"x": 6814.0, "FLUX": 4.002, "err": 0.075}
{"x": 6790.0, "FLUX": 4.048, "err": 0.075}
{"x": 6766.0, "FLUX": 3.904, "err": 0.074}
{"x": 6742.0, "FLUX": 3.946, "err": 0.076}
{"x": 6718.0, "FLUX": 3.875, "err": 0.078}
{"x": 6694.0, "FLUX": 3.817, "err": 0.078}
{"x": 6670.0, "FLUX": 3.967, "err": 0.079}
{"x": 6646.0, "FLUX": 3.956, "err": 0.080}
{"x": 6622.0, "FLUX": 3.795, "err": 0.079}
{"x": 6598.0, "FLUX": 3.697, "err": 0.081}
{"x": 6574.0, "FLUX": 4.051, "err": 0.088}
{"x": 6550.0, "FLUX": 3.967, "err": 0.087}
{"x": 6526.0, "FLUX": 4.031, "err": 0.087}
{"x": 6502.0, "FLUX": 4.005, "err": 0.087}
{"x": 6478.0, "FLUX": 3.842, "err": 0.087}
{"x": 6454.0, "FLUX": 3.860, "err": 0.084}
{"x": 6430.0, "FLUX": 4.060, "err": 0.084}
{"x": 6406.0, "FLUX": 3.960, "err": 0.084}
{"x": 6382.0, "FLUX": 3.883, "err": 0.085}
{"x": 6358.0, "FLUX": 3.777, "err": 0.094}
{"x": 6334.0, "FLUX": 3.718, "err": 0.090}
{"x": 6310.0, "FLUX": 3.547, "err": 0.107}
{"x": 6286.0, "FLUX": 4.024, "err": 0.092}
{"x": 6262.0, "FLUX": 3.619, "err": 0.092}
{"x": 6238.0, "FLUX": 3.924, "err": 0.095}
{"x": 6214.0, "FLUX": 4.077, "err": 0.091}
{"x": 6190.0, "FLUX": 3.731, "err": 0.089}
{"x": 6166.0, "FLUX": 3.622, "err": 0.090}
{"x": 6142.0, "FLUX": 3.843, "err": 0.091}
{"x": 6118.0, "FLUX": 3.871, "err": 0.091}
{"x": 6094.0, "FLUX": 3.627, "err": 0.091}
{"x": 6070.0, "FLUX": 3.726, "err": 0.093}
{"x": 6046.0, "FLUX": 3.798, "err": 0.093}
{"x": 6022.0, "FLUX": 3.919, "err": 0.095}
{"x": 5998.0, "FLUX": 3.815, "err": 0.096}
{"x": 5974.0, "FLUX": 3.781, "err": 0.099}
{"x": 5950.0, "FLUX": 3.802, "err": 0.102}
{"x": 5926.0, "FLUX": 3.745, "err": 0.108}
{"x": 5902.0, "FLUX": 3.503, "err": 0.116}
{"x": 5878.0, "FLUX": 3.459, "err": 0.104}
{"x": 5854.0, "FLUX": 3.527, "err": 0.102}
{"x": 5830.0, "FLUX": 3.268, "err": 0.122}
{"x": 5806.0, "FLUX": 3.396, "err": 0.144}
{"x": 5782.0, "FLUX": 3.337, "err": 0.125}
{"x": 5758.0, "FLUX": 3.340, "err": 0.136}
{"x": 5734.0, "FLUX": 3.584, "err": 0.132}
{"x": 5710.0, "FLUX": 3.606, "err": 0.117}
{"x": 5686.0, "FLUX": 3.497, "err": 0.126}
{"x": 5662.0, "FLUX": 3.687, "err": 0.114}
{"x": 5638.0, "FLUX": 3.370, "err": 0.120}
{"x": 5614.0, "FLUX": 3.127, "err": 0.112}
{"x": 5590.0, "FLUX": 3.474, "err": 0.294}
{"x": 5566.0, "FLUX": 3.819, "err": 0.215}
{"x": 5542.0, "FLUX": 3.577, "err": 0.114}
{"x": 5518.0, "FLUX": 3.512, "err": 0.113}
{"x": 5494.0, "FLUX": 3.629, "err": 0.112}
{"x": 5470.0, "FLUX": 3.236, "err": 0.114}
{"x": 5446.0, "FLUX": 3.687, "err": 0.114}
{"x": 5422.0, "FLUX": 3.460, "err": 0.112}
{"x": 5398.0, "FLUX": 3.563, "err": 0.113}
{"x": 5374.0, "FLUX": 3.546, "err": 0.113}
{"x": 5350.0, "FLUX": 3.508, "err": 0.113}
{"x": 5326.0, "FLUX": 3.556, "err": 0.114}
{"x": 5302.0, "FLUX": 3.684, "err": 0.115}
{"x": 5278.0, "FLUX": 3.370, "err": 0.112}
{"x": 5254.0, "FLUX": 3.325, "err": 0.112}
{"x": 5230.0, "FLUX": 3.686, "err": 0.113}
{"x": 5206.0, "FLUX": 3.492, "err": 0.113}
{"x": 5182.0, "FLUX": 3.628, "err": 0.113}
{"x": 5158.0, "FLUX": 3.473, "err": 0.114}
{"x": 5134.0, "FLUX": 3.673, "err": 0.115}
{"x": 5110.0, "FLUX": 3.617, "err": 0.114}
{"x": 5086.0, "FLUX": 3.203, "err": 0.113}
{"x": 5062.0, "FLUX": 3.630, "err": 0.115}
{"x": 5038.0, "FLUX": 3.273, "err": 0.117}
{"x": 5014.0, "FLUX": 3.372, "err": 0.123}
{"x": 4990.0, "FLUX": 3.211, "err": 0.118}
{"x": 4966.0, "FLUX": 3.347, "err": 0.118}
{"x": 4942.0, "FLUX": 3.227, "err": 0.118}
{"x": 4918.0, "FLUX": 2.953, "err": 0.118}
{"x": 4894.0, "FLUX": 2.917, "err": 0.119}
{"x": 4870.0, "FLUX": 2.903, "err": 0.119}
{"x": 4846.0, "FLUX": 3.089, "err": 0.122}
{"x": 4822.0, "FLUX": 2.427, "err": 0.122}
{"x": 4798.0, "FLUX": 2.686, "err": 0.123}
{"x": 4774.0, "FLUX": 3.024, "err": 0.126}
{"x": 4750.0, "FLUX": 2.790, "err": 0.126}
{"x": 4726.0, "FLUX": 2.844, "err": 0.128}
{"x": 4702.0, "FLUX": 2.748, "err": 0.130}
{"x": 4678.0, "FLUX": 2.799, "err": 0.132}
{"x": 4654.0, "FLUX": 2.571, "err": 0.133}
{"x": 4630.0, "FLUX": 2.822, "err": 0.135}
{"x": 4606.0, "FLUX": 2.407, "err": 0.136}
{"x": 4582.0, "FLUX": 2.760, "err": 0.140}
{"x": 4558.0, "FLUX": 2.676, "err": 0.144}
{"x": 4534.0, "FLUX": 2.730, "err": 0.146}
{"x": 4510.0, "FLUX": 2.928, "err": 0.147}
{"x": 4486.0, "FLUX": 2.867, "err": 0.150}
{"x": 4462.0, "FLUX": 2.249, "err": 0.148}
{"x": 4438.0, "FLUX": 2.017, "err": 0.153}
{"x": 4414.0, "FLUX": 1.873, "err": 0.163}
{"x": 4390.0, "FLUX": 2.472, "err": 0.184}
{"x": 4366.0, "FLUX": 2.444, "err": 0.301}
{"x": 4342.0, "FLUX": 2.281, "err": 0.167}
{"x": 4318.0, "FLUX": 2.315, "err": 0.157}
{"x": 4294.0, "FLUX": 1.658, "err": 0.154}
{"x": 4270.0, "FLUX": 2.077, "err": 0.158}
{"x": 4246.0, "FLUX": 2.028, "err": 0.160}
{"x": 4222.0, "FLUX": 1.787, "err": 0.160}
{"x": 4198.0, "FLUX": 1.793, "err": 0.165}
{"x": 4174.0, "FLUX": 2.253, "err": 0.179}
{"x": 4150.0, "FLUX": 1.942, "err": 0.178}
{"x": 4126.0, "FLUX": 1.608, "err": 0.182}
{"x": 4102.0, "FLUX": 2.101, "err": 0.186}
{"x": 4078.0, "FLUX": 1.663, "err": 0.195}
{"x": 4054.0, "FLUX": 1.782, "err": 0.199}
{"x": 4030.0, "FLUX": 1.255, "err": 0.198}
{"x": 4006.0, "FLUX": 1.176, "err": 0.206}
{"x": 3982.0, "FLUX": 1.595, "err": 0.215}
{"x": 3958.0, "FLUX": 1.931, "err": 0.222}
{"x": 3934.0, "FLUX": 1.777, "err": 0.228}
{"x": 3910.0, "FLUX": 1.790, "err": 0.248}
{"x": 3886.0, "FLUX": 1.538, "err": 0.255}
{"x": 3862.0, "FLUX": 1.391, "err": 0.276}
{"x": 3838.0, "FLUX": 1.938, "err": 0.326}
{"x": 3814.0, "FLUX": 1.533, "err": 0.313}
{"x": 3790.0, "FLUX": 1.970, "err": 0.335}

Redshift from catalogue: 0.12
